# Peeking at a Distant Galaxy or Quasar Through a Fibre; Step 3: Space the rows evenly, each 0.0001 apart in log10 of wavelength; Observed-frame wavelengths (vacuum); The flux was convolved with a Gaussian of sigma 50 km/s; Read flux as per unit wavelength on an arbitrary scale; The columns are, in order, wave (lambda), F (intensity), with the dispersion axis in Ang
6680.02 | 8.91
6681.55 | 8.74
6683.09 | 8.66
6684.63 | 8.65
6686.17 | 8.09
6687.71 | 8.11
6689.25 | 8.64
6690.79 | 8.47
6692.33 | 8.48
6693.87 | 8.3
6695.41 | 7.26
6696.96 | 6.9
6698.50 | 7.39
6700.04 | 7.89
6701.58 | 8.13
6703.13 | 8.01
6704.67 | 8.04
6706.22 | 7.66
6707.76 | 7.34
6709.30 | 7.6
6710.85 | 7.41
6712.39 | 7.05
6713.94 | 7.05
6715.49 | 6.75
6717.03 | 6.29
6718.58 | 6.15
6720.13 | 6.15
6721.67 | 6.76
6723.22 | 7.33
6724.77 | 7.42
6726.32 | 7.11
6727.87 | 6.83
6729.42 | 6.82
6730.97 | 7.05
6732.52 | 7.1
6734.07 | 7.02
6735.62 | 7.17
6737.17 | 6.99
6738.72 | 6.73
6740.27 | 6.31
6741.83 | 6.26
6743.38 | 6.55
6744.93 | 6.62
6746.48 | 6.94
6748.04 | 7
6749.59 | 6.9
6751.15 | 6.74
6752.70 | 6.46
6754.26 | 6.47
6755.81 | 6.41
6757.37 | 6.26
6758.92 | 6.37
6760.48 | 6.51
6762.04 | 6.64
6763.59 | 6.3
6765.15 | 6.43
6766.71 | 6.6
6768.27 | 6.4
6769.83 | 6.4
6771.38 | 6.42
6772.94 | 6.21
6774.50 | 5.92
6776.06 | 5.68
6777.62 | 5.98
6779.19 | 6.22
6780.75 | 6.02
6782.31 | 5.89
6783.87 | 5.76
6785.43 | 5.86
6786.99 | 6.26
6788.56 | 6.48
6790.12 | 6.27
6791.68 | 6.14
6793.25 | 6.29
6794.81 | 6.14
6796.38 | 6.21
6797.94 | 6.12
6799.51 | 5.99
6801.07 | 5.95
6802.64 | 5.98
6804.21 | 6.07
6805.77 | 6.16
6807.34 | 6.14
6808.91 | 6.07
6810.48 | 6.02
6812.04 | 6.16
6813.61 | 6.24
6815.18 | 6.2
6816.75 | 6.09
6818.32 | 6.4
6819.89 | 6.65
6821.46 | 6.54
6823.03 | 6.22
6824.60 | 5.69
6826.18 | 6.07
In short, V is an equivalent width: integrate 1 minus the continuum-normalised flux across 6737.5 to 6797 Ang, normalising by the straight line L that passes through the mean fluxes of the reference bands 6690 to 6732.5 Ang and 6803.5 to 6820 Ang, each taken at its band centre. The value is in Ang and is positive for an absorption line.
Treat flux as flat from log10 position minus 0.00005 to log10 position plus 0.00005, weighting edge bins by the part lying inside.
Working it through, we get 3.0 Ang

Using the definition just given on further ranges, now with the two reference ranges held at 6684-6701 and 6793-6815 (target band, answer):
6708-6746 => 2.87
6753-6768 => 0.89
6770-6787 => 1.36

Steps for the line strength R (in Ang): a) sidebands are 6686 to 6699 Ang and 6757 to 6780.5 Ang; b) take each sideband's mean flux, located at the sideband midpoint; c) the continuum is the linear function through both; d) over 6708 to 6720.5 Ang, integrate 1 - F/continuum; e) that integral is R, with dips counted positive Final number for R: 1.1 Ang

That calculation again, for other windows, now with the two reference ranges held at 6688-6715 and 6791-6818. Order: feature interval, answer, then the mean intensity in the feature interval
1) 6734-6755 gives 1.03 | 6.72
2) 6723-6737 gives 0.40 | 7.08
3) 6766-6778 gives 0.77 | 6.21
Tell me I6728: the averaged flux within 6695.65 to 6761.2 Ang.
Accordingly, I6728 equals 6.95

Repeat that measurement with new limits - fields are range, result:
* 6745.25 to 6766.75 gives 6.57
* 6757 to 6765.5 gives 6.43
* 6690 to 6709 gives 7.82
